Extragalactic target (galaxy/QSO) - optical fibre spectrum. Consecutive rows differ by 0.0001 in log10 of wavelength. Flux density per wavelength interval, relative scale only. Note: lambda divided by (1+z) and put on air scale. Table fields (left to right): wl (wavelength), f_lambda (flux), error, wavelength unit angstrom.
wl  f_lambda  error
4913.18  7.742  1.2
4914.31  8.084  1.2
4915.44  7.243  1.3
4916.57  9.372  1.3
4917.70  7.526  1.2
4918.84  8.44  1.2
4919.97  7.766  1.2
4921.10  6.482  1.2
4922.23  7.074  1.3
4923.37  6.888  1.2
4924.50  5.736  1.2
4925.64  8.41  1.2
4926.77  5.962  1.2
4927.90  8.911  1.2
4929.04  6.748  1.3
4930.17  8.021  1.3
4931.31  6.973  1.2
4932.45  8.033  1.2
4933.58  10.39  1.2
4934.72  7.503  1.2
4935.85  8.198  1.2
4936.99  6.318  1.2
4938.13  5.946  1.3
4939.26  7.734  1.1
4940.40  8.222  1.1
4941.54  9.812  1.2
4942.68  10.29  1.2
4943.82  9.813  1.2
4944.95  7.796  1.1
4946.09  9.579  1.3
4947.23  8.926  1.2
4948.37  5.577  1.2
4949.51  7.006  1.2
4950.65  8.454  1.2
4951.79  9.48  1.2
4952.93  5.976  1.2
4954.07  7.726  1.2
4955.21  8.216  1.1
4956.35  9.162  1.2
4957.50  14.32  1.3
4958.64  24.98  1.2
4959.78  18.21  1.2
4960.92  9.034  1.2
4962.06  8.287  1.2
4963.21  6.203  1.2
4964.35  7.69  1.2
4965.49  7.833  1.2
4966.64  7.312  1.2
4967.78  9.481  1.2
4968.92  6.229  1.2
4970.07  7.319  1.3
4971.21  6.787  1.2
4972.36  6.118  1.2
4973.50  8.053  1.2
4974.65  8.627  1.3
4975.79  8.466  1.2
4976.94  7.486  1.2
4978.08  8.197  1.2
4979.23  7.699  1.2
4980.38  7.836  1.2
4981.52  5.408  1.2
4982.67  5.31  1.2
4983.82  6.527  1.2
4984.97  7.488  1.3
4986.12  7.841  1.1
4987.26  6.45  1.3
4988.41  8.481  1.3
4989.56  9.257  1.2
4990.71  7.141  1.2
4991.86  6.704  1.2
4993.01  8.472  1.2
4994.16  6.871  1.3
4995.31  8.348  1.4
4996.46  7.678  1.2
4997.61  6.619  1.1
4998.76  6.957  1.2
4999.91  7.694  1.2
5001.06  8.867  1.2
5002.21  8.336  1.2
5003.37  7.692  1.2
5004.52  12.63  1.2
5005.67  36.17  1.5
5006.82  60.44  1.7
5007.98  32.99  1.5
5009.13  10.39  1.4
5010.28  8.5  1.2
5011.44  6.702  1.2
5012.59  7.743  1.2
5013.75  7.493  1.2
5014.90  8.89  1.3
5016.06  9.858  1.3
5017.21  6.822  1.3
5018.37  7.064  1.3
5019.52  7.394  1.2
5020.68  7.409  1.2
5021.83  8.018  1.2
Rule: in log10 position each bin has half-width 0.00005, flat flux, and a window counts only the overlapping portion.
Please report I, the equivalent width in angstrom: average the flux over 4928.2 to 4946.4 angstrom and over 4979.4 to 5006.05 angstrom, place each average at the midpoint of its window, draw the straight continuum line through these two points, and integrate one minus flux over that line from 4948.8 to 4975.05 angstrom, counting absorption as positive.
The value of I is -2.5 angstrom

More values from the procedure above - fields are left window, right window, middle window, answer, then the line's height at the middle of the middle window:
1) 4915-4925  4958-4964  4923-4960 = 5.7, 10.4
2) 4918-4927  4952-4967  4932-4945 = 0.3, 8.55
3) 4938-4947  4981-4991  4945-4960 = -3.5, 8.41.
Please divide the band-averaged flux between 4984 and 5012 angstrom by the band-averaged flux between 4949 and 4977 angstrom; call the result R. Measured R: 1.35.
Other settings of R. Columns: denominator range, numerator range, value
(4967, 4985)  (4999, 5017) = 2.09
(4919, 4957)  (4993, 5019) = 1.63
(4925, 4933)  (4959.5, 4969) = 1.16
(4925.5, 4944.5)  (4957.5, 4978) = 1.17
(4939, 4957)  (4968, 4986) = 0.86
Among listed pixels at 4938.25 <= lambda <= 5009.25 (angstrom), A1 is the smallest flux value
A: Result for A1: 5.31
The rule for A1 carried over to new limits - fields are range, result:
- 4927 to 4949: 5.577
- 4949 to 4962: 5.976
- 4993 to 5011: 6.619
